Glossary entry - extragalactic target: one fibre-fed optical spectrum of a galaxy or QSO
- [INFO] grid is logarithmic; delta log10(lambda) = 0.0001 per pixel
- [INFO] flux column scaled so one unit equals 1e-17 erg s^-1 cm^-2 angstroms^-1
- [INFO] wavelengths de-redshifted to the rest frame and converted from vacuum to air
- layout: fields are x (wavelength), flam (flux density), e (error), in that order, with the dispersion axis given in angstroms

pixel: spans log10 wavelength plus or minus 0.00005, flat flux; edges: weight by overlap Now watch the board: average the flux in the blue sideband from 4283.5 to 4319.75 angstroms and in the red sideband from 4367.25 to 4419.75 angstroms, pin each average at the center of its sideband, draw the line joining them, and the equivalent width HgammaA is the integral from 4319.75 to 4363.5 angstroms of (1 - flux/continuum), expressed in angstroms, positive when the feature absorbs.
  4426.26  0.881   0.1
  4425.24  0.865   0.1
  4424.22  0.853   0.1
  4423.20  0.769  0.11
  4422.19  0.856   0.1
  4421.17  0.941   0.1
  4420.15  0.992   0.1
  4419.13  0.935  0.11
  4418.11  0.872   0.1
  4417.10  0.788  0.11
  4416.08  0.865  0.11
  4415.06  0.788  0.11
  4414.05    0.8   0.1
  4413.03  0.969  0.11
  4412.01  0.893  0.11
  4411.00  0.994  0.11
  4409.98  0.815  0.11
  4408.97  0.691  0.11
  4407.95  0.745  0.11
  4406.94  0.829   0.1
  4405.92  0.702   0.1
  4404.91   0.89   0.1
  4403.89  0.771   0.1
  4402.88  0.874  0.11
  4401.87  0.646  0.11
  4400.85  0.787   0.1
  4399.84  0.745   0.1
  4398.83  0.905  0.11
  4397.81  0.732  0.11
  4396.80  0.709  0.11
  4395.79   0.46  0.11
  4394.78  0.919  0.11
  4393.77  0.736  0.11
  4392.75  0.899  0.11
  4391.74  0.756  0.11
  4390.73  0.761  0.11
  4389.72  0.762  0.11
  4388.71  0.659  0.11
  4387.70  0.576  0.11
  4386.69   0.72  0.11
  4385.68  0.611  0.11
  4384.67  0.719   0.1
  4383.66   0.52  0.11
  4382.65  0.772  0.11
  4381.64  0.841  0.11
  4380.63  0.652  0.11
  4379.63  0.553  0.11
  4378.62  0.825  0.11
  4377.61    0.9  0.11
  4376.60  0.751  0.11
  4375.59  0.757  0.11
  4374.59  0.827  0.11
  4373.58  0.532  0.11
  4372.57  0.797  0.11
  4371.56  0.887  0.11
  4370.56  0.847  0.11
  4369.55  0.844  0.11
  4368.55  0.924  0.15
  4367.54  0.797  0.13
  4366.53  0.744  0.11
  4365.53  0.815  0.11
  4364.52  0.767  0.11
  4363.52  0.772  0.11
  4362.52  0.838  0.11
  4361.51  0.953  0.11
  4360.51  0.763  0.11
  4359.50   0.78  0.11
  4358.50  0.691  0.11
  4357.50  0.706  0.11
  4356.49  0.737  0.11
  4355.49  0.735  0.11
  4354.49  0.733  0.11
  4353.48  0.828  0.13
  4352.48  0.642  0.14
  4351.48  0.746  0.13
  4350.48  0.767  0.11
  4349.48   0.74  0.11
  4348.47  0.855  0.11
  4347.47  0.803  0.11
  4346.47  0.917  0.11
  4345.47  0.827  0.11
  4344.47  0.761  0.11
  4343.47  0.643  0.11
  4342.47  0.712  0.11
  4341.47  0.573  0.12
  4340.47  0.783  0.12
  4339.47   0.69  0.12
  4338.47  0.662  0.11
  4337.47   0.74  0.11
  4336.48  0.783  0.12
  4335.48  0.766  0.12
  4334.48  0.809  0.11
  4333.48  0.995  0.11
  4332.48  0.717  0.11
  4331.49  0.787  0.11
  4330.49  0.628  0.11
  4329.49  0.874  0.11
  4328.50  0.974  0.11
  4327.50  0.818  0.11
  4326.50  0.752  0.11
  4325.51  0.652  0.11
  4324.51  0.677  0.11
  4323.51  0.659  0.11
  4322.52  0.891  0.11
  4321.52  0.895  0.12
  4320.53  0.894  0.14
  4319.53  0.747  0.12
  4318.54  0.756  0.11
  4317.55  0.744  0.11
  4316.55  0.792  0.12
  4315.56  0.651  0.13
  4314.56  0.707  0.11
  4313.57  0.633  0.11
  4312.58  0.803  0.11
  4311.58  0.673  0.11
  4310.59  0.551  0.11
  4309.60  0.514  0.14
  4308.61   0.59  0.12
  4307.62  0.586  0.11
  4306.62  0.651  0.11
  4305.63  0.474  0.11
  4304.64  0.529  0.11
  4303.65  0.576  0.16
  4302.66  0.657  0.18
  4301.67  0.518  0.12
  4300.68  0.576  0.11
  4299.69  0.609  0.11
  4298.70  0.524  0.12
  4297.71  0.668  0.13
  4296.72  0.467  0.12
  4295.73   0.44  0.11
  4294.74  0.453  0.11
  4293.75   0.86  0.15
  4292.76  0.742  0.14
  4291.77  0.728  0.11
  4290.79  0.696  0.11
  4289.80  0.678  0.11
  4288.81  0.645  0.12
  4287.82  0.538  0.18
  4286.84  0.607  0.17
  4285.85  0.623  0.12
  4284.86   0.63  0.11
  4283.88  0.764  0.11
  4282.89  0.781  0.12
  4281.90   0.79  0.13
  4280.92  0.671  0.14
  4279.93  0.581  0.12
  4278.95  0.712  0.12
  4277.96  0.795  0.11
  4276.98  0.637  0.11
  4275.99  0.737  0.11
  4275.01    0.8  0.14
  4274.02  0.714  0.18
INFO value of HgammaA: -4.9 angstroms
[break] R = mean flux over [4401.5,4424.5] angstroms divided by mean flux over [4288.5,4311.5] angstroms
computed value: 1.40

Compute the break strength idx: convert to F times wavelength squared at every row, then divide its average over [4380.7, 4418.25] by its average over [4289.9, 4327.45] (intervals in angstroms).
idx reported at 1.2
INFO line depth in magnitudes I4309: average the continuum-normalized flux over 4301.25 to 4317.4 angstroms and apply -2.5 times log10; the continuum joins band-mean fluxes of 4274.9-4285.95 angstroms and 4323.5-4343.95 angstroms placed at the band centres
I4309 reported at 0.18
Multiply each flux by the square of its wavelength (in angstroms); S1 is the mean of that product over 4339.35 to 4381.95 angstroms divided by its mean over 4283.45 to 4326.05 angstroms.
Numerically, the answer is 1.21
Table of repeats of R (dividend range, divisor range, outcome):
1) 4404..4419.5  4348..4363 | 1.09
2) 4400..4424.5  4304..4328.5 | 1.20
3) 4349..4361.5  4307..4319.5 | 1.12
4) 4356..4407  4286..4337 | 1.11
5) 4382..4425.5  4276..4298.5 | 1.20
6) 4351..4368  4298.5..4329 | 1.13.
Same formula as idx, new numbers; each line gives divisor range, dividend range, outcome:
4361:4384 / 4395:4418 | 1.03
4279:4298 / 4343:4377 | 1.24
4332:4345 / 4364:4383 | 1.07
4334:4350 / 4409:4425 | 1.19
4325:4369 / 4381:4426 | 1.05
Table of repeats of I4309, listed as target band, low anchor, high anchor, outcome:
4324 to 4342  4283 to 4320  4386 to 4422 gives -0.11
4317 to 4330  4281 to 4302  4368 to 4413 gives -0.17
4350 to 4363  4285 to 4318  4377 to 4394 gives -0.11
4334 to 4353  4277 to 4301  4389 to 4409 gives -0.06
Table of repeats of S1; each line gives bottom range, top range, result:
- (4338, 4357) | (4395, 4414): 1.09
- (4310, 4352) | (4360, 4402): 1.02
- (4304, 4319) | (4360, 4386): 1.23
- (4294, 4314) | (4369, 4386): 1.33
